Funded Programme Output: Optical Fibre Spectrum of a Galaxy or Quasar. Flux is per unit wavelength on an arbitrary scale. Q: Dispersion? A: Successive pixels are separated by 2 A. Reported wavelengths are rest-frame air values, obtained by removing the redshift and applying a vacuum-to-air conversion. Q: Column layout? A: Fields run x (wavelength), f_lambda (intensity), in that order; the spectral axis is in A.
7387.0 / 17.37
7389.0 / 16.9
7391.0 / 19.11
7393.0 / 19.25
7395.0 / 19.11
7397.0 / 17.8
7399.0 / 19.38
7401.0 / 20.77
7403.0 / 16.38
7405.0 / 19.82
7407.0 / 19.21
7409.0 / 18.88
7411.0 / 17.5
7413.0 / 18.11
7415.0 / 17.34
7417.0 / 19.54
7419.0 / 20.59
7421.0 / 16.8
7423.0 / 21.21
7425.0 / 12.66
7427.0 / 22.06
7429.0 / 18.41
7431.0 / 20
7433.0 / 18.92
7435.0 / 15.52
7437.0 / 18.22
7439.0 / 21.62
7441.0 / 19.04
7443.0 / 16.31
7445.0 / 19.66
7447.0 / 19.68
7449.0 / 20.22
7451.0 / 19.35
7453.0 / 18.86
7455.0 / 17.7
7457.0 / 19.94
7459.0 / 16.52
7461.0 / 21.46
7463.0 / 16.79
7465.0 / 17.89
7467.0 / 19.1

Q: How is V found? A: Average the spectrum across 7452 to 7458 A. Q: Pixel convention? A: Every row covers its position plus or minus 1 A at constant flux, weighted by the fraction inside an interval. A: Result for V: 18.8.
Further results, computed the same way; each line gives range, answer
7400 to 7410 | 19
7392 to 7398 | 18.7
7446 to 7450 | 19.9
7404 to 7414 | 18.7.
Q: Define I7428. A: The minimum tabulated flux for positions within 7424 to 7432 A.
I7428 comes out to 12.66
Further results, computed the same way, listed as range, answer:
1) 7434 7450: 15.52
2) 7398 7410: 16.38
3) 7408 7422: 16.8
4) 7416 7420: 19.54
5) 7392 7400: 17.8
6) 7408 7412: 17.5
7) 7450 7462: 16.52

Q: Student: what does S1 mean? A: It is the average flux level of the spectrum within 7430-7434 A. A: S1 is 19.5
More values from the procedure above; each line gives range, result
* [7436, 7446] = 19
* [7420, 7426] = 16.9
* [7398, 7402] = 20.1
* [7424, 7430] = 17.7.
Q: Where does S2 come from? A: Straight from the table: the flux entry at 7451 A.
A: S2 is 19.35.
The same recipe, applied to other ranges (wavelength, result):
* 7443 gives 16.31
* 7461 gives 21.46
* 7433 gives 18.92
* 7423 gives 21.21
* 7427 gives 22.06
